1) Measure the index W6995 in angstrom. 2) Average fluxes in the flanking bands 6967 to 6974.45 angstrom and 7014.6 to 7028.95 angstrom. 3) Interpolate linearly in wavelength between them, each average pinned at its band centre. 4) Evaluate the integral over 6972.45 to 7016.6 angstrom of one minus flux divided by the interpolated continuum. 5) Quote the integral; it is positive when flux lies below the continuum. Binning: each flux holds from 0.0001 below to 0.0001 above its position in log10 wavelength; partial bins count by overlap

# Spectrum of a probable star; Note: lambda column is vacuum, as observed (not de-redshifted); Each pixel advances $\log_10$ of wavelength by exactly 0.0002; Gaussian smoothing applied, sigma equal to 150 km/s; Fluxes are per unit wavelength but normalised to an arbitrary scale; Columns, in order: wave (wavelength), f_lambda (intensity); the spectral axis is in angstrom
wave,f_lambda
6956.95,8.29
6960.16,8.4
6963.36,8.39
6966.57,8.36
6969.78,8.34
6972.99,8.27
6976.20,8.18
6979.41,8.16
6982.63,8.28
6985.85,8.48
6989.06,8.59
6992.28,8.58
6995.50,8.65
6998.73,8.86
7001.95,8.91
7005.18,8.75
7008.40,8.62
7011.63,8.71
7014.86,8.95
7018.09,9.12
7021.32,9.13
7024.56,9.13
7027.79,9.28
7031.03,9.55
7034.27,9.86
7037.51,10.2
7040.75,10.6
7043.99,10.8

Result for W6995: 0.6 angstrom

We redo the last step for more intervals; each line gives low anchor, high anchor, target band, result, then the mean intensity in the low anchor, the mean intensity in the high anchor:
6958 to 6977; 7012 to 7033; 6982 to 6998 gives 0.2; 8.33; 9.18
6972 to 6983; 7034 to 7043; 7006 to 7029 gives 1.5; 8.21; 10.3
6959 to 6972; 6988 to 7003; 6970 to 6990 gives 0.5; 8.37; 8.71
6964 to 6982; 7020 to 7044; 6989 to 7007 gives 0.3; 8.27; 9.76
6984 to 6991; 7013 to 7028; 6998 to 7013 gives 0.1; 8.53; 9.1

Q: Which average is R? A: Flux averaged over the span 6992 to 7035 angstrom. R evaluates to 9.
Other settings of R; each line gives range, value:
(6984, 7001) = 8.64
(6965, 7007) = 8.49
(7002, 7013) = 8.72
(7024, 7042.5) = 9.82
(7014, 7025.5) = 9.09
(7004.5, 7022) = 8.88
